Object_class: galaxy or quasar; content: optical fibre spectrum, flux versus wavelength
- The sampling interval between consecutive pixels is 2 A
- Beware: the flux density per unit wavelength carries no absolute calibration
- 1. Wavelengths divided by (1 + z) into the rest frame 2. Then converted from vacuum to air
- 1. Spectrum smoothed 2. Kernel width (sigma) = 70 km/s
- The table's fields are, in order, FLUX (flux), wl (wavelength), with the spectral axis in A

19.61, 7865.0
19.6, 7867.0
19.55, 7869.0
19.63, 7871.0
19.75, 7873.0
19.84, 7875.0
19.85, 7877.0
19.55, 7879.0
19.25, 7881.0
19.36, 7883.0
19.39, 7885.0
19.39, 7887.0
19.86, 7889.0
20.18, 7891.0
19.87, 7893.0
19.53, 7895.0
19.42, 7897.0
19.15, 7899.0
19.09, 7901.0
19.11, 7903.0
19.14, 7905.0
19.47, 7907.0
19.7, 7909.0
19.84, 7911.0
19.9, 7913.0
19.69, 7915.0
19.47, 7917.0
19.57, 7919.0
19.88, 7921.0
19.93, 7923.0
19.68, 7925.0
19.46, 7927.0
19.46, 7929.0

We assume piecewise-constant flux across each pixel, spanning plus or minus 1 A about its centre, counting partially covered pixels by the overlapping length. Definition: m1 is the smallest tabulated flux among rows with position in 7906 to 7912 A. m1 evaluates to 19.47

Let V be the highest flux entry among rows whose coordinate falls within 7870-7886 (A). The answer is 19.85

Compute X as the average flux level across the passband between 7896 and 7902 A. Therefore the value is 19.2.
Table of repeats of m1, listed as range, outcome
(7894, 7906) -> 19.09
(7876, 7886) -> 19.25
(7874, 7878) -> 19.84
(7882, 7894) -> 19.36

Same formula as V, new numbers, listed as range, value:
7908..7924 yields 19.93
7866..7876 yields 19.84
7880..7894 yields 20.18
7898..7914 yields 19.9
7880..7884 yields 19.36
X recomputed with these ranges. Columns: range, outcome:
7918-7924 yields 19.8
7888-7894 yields 20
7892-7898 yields 19.6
